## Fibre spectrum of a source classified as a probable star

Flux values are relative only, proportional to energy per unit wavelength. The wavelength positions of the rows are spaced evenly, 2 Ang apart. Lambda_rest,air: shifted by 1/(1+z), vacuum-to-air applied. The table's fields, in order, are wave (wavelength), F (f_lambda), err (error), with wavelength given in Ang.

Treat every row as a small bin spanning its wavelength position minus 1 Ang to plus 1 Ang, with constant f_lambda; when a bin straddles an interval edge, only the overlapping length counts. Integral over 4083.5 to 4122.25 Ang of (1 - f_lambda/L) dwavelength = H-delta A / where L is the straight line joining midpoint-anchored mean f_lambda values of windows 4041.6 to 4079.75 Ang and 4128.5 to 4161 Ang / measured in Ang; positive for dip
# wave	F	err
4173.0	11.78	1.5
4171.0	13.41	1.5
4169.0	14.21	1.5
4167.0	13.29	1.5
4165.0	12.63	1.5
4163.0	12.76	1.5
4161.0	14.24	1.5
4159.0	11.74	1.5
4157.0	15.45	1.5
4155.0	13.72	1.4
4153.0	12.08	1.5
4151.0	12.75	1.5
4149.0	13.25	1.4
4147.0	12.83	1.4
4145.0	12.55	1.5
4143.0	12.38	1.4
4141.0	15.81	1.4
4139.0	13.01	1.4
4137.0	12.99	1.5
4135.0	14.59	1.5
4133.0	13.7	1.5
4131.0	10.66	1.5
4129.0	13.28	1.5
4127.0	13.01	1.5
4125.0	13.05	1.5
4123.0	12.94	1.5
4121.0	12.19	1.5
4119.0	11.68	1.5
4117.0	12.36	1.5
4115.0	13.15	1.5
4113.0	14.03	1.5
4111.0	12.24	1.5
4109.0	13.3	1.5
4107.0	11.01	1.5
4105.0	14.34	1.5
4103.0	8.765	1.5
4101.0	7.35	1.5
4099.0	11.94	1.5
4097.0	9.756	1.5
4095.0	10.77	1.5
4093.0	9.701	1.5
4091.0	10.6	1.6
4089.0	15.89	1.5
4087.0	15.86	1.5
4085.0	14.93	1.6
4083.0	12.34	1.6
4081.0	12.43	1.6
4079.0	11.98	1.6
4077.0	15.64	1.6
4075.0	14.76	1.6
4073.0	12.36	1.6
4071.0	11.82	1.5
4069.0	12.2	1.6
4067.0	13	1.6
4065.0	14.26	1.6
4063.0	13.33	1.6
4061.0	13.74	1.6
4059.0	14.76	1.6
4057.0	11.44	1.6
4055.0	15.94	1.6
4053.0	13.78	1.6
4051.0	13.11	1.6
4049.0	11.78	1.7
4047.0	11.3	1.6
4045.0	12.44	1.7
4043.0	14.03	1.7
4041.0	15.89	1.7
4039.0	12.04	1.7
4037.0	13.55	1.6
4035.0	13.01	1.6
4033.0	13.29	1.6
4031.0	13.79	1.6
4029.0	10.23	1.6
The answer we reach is 3.33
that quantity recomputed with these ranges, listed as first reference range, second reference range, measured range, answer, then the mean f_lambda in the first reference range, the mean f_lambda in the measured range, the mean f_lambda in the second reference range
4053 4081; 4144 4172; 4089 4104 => 3.51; 13.5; 10.2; 13.2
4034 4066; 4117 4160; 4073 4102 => 1.79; 13.4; 12.4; 13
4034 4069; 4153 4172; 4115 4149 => 1.13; 13.3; 13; 13.4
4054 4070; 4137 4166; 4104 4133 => 1.43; 13.6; 12.7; 13.2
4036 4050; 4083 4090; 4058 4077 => 0.94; 13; 13.5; 15.1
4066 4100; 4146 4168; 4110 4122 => 0.28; 12.7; 12.6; 13.2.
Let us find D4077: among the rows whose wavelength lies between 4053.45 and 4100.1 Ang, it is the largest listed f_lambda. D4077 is 15.94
